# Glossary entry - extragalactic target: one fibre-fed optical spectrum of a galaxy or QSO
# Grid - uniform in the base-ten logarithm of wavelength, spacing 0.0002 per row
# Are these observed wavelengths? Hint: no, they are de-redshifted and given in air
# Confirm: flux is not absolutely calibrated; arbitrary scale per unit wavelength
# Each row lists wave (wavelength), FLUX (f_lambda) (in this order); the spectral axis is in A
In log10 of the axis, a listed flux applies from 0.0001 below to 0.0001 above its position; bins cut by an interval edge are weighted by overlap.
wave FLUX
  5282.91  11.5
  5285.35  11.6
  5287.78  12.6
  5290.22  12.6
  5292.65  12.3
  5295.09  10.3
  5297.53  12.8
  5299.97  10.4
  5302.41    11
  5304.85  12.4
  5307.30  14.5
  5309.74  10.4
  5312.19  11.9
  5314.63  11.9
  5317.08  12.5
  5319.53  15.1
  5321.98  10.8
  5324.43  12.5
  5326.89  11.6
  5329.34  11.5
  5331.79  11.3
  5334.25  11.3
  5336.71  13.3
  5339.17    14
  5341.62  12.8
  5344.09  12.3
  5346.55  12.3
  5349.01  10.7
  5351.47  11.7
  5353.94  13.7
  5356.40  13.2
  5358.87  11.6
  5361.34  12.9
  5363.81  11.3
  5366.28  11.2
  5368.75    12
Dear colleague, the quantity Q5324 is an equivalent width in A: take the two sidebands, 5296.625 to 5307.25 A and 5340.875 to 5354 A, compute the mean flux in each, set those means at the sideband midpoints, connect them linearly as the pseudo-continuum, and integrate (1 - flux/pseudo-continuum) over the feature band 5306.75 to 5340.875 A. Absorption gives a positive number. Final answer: -0.8 A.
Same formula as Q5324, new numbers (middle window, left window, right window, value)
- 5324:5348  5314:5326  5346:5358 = 0.3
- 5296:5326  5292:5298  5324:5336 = -1.3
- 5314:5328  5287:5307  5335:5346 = 0.1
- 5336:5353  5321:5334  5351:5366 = -0.7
